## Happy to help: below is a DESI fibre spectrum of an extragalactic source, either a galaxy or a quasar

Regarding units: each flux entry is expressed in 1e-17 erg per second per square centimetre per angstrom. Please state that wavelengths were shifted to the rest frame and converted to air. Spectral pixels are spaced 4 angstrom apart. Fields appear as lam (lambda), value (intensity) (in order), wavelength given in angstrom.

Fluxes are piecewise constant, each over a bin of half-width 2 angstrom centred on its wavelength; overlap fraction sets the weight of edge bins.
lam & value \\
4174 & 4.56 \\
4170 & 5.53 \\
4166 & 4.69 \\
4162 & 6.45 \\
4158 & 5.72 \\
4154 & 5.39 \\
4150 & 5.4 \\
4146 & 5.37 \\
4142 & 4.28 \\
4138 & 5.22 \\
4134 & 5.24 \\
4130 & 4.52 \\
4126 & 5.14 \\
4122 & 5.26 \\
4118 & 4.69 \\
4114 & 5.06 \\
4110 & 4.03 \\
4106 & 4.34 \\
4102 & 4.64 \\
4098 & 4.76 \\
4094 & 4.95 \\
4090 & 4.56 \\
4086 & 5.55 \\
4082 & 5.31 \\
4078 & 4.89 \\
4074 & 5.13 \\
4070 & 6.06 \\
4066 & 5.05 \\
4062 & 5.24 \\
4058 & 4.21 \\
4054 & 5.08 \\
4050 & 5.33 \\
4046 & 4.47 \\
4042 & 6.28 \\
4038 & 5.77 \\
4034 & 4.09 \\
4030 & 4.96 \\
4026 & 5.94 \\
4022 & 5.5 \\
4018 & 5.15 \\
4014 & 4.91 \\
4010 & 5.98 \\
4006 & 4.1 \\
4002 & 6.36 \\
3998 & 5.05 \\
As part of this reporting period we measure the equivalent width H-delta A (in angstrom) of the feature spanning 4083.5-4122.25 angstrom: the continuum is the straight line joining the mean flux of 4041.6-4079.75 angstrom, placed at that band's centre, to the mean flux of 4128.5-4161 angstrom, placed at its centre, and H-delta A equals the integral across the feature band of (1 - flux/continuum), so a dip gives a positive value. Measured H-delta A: 2.9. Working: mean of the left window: 5.13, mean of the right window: 5.19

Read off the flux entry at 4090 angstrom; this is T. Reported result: 4.56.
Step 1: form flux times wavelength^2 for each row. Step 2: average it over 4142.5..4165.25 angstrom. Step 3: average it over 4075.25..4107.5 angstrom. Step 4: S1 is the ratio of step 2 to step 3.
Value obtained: 1.16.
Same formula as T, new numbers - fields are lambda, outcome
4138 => 5.22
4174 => 4.56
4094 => 4.95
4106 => 4.34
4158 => 5.72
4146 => 5.37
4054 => 5.08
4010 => 5.98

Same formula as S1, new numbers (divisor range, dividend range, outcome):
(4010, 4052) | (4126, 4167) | 1.05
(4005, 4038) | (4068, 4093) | 1.05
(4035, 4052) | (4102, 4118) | 0.87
